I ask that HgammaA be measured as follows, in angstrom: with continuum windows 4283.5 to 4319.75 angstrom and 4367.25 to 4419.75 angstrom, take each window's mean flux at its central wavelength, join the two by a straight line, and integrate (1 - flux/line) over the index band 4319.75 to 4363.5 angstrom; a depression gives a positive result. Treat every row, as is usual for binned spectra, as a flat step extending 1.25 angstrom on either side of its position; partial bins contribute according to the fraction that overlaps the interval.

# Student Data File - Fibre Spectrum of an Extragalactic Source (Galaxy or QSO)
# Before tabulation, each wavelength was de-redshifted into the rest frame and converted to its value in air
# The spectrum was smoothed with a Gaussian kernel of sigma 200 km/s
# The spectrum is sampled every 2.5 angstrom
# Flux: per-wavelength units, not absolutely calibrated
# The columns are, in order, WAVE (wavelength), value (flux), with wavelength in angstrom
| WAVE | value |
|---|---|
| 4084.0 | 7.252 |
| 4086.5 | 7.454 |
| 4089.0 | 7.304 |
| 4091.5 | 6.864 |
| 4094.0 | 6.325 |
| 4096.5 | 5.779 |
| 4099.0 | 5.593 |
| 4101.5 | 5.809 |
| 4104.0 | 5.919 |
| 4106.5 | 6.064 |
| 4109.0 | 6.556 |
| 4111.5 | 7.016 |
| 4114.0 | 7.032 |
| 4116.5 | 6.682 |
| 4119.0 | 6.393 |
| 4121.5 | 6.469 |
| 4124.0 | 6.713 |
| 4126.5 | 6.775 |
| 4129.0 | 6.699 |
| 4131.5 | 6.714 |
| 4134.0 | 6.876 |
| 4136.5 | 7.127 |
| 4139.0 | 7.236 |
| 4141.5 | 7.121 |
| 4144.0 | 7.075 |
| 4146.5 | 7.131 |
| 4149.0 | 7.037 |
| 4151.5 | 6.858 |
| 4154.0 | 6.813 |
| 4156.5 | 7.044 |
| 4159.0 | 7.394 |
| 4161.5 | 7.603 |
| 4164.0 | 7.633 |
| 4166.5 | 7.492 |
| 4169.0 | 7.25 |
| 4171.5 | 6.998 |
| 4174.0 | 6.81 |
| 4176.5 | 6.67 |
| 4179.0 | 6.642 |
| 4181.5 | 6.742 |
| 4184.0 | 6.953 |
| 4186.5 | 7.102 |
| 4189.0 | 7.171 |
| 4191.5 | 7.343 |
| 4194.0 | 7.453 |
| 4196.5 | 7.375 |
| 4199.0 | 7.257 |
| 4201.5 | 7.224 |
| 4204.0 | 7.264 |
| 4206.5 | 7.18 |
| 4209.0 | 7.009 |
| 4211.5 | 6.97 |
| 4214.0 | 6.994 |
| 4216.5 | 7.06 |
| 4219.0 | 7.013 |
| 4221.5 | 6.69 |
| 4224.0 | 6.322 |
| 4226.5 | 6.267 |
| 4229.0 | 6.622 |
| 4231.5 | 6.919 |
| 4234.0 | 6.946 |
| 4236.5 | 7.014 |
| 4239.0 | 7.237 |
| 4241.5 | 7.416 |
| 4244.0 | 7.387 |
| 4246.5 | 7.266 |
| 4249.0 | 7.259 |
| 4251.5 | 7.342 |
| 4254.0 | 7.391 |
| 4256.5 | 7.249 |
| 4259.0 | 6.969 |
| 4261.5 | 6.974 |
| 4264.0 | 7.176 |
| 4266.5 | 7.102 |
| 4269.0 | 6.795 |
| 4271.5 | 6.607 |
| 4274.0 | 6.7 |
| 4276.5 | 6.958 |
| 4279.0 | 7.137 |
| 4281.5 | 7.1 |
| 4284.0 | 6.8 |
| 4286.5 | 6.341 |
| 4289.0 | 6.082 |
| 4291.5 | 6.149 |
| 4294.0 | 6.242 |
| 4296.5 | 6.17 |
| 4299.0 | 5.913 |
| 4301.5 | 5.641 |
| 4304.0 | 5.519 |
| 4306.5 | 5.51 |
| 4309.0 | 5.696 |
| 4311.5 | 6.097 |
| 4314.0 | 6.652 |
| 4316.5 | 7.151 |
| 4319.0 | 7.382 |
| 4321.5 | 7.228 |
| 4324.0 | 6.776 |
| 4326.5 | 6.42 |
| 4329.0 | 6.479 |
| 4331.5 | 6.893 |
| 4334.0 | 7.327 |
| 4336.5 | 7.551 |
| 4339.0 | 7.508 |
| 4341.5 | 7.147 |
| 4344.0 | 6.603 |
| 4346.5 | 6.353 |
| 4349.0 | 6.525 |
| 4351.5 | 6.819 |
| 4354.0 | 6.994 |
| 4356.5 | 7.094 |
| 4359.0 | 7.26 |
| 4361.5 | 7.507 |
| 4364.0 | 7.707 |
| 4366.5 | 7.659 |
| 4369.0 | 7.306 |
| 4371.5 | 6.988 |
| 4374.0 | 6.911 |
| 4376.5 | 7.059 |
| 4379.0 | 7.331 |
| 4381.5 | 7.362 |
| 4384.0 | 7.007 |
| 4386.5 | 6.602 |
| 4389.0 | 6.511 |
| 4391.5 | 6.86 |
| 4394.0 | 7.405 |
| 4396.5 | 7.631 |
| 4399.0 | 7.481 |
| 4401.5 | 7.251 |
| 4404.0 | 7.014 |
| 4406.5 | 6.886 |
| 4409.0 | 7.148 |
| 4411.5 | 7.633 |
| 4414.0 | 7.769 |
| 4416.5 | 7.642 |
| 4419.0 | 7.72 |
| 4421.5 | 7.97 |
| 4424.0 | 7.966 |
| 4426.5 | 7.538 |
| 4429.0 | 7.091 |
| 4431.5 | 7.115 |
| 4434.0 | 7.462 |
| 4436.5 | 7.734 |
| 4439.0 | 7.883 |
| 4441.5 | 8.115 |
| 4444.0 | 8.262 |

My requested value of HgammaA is -2.30 angstrom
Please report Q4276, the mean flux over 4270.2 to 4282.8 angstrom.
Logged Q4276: 6.9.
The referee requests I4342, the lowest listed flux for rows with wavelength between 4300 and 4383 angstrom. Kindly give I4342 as 5.51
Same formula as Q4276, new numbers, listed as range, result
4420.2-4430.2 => 7.64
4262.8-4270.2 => 7.02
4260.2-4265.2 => 7.07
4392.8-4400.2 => 7.51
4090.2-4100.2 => 6.15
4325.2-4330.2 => 6.45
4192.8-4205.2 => 7.31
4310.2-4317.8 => 6.63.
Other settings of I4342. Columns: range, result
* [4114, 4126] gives 6.393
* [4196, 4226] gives 6.322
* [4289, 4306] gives 5.519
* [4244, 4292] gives 6.082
